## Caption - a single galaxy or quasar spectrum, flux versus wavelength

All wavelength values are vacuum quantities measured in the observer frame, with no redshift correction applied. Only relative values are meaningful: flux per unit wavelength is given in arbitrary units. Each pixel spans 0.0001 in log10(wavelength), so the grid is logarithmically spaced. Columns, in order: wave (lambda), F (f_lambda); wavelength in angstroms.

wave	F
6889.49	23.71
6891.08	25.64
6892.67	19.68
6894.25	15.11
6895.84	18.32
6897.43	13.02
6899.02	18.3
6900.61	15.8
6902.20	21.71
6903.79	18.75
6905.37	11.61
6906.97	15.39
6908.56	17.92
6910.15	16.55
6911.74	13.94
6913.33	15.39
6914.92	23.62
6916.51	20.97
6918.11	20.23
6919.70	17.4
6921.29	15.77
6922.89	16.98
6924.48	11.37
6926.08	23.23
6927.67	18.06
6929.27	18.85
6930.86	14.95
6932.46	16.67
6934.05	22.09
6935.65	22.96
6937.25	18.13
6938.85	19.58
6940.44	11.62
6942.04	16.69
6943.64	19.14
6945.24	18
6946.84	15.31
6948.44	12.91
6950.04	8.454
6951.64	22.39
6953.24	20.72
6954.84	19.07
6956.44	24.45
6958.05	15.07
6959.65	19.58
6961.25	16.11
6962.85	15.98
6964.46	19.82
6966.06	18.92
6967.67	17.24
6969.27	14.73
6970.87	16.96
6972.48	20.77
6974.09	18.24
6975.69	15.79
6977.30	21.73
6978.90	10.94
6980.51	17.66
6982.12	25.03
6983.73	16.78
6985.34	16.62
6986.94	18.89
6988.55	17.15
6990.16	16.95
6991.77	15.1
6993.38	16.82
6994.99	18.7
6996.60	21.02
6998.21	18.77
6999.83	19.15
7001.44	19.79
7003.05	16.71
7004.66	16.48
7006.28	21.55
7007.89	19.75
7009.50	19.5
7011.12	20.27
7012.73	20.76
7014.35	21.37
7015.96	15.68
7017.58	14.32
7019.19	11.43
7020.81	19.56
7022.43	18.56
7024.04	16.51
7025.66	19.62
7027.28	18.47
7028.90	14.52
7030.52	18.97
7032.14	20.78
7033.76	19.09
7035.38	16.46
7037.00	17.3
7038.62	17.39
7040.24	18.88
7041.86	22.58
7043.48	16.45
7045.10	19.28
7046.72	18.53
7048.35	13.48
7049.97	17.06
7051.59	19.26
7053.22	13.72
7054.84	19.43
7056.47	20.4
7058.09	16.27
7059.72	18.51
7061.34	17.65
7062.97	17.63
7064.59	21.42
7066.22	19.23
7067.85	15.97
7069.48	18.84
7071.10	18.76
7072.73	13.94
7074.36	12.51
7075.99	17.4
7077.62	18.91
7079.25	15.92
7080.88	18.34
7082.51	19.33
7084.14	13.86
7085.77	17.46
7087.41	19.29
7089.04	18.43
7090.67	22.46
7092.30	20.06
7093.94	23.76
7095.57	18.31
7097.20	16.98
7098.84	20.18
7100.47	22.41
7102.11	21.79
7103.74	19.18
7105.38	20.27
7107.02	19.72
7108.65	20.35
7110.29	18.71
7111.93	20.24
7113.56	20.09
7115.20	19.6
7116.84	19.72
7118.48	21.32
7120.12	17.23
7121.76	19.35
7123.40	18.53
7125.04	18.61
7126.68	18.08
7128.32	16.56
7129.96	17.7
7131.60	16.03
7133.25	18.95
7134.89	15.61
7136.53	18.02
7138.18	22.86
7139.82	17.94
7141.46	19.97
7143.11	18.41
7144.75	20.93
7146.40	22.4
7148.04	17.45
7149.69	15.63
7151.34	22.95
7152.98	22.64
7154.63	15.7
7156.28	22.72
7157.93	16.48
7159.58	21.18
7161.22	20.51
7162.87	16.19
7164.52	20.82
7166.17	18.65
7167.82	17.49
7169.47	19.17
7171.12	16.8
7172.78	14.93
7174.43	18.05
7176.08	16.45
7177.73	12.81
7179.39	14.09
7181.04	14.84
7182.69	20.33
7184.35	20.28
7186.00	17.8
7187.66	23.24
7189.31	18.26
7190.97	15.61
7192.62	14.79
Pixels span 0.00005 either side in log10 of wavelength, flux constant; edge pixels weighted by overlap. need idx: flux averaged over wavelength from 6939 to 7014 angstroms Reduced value 18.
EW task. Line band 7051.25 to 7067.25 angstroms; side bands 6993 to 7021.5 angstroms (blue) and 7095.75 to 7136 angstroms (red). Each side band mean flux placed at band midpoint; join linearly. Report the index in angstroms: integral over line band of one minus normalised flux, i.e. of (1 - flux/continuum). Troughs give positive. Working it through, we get 0.4 angstroms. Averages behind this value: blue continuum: 18.4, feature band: 18.3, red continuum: 19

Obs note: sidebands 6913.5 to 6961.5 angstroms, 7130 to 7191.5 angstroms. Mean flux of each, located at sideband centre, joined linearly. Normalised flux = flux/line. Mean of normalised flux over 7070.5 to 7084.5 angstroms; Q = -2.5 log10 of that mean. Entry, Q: 0.10 mag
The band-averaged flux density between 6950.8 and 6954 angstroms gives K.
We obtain 21.4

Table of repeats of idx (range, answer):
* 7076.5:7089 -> 17.6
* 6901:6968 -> 17.7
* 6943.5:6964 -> 17.5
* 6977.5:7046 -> 18.2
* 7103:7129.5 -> 19.2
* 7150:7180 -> 18.2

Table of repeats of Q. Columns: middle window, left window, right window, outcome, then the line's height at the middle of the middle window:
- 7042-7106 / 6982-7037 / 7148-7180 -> -0.01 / 18.1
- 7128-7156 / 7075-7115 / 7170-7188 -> -0.05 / 18.1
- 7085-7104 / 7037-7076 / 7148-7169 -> -0.10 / 18.2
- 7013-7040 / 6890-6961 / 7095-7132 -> 0.06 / 18.5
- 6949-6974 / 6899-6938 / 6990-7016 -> 0.02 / 18.4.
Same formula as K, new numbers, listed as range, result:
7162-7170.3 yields 18.5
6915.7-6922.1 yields 18.6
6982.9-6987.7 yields 17.5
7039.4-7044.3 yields 19.3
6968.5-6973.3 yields 17.5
